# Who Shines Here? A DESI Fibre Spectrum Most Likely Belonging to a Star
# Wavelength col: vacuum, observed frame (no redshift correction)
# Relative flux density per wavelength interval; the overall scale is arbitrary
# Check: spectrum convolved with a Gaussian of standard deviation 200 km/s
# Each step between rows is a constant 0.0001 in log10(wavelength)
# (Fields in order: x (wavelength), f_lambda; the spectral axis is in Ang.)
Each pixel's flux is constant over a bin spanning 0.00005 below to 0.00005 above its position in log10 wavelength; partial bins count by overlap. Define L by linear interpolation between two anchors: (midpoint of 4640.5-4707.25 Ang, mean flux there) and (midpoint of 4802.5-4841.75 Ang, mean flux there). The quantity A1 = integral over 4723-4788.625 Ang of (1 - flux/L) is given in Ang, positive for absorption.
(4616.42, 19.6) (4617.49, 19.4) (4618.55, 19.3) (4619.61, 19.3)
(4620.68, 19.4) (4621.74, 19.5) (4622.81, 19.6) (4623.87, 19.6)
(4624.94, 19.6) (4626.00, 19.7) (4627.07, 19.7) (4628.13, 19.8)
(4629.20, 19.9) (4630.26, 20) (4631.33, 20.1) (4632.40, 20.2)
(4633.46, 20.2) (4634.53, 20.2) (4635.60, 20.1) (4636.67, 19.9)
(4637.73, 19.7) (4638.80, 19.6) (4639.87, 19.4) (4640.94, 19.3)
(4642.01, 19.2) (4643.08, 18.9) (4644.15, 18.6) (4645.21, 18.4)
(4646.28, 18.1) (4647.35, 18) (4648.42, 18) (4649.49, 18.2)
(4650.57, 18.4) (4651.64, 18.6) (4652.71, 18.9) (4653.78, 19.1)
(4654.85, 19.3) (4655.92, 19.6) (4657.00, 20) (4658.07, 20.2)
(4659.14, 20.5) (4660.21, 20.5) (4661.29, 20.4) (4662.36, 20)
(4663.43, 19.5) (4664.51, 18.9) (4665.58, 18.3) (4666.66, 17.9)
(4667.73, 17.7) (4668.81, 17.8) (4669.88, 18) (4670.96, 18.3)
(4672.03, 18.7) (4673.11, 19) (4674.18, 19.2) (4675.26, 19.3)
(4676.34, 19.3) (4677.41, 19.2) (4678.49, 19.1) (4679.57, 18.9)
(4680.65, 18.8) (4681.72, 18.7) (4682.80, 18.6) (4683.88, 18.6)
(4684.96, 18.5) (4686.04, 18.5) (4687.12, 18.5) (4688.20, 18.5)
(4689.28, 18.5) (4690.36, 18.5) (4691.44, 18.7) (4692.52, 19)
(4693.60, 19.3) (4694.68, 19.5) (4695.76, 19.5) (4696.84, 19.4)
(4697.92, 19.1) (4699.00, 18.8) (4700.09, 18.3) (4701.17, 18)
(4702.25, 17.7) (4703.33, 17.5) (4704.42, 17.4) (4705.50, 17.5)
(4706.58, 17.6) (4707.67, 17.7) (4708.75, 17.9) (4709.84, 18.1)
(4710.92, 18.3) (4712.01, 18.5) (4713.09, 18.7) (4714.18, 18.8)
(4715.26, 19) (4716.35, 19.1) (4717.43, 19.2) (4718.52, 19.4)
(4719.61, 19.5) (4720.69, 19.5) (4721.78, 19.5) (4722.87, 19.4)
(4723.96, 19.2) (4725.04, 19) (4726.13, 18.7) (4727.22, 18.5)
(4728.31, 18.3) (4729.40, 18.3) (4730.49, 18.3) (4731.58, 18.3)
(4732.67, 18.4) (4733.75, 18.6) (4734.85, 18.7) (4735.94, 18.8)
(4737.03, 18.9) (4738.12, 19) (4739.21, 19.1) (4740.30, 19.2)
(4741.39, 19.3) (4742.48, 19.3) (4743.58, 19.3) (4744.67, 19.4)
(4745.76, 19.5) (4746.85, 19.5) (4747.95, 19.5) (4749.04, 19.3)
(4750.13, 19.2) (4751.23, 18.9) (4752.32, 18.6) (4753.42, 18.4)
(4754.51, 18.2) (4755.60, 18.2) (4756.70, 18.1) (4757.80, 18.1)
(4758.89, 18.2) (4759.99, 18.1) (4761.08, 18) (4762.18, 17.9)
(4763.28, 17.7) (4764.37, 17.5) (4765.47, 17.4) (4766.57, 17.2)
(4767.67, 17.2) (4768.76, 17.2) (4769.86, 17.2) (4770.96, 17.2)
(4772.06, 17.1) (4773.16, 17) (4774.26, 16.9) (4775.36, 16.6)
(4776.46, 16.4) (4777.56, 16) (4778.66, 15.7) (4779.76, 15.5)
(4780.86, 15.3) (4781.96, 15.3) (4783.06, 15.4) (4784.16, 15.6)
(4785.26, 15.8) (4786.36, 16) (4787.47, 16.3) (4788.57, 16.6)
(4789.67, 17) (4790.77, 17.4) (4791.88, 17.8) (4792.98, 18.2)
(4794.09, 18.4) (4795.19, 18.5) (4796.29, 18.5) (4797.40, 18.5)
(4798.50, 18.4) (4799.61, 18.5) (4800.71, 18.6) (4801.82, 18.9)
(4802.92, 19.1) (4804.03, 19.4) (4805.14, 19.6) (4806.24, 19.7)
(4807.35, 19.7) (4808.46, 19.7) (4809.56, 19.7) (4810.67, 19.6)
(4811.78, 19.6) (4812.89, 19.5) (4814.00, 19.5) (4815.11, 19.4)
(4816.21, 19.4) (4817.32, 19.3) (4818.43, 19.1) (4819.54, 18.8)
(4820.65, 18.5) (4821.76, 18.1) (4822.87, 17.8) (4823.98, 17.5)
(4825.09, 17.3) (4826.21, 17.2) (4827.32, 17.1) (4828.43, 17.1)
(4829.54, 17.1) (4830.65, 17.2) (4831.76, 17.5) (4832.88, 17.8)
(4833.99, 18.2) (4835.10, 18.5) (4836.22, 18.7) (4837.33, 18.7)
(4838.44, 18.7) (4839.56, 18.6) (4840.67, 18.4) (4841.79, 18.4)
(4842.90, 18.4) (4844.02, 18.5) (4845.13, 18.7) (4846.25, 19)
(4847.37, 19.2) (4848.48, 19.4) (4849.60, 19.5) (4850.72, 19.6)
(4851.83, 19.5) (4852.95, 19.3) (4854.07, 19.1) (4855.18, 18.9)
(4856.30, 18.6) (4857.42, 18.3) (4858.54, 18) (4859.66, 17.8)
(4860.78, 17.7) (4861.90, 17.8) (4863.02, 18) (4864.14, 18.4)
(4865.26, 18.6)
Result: 2.9 Ang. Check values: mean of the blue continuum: 18.8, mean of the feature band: 17.9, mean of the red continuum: 18.6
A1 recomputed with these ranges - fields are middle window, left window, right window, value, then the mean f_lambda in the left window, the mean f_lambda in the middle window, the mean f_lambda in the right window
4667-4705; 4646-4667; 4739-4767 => 0.7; 19.1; 18.6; 18.6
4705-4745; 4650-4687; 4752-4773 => -1.2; 19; 18.8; 17.7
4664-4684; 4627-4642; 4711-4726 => 0.9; 19.8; 18.7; 19.1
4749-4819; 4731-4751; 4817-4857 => 3.2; 19.1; 17.9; 18.4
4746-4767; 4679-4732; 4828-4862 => 0.3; 18.6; 18.3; 18.5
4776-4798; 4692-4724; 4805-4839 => 2.2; 18.7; 16.7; 18.6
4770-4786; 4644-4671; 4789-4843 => 2.1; 18.9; 16.2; 18.5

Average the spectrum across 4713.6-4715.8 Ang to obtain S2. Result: 18.9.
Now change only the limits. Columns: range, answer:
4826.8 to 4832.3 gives 17.2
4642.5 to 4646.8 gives 18.5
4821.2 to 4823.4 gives 18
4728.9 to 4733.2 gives 18.3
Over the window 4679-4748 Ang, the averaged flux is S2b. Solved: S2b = 18.7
